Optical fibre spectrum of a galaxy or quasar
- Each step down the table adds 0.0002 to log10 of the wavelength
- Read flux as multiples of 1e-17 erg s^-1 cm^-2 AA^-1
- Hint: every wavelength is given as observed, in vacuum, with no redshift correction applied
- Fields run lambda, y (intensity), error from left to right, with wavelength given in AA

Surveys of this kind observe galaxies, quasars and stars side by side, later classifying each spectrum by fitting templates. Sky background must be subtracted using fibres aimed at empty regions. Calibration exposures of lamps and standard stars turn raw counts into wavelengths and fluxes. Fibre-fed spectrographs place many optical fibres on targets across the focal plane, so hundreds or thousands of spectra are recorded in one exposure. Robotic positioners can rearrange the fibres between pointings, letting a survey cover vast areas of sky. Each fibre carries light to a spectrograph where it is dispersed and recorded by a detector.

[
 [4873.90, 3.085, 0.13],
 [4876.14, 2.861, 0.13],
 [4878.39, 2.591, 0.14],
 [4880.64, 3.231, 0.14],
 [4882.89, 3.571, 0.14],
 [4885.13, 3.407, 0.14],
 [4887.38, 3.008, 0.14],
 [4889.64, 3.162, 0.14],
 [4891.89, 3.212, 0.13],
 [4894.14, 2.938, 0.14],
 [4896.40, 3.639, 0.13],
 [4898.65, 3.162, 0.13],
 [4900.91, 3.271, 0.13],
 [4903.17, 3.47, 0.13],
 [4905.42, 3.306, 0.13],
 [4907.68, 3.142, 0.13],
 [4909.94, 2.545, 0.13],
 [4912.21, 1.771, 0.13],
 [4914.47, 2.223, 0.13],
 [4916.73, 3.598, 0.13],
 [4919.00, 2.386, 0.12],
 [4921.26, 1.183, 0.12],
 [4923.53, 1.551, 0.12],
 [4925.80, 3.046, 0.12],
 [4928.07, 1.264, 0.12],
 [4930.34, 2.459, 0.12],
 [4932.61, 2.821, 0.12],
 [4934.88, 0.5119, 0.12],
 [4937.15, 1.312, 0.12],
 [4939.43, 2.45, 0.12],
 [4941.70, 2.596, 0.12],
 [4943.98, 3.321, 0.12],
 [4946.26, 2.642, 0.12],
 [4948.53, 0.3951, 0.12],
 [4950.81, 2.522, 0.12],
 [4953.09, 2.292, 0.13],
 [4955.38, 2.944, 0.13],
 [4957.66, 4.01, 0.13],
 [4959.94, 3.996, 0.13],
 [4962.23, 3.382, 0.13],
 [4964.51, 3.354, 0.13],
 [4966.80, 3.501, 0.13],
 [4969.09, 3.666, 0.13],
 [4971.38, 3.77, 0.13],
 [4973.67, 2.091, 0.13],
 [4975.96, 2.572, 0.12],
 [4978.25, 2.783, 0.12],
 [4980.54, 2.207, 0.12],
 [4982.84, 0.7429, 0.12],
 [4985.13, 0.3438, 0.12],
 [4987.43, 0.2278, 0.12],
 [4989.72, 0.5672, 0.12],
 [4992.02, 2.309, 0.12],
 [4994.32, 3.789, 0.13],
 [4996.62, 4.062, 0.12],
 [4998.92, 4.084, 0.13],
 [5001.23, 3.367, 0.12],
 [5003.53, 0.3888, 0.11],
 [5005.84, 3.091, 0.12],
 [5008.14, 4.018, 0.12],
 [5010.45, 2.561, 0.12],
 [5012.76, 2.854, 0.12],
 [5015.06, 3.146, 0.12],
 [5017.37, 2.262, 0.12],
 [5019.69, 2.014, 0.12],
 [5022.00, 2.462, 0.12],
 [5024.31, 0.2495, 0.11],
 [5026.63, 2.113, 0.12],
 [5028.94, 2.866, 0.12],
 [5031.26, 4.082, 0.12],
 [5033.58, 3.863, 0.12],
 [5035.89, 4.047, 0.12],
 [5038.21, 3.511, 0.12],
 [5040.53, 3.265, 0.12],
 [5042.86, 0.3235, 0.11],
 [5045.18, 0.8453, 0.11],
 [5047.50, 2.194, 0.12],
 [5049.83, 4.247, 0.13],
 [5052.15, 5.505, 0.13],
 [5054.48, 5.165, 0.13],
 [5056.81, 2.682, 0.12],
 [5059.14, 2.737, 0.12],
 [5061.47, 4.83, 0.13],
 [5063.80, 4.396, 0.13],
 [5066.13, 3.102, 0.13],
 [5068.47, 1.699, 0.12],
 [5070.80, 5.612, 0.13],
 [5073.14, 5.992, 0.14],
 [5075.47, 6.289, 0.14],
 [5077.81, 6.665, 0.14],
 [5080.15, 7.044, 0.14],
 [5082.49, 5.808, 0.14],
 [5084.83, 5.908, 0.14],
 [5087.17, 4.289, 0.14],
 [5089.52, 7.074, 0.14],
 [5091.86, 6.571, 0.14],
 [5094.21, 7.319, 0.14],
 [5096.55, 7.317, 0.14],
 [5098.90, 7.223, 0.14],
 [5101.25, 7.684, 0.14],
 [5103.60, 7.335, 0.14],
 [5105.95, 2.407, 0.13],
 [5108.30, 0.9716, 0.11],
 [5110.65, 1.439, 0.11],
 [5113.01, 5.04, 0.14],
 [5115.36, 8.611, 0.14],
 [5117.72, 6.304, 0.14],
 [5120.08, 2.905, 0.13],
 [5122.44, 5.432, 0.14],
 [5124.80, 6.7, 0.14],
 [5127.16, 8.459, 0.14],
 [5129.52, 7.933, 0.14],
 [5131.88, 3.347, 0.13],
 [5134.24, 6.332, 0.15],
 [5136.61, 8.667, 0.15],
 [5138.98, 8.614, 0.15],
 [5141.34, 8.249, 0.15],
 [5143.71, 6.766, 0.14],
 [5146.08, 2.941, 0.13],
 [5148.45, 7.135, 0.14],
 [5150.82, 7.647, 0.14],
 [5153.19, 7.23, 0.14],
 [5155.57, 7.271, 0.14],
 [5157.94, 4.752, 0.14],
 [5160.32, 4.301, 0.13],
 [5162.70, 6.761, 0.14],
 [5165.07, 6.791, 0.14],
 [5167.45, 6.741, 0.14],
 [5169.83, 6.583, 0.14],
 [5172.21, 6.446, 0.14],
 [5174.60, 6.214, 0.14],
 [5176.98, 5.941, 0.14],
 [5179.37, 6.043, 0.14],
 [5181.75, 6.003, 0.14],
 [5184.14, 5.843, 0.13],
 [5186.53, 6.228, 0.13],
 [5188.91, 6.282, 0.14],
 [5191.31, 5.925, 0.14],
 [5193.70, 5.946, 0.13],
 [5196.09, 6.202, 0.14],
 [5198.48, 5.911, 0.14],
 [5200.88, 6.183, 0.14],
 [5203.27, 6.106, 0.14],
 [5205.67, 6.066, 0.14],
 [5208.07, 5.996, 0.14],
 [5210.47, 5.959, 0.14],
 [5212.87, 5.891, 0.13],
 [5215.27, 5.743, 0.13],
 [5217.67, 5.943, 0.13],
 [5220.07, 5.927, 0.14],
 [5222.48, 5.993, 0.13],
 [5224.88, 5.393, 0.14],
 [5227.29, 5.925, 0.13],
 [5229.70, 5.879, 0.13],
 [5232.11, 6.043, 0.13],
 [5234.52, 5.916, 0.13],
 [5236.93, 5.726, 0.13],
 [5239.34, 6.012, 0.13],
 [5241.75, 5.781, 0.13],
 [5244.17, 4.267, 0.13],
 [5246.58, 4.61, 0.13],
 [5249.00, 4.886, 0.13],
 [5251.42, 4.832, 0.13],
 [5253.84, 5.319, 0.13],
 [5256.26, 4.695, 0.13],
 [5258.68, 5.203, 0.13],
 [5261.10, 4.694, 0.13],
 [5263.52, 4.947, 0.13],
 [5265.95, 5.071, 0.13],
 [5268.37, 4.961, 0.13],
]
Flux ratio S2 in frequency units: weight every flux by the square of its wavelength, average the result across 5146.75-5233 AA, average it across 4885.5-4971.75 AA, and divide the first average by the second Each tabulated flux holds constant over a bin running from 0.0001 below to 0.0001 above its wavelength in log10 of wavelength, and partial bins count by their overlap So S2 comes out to 2.5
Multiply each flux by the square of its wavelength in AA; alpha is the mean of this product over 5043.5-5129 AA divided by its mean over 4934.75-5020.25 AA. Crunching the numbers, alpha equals 2.09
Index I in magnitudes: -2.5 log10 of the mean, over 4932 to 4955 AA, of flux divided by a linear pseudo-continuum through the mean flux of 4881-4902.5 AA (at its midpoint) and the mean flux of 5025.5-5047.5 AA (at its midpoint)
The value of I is 0.42 mag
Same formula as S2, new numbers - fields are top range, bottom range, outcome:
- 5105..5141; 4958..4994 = 2.46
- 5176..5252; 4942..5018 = 2.40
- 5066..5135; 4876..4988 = 2.32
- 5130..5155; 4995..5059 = 2.40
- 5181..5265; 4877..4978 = 2.31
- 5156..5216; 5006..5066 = 2.10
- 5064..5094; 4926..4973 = 2.18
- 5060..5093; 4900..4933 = 2.26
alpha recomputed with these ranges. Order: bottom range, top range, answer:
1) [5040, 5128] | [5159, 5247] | 1.26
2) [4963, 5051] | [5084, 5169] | 2.49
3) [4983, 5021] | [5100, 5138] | 2.45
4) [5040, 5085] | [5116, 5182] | 1.58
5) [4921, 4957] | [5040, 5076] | 1.80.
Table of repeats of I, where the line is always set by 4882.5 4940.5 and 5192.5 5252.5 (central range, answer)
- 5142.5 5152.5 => -0.23 mag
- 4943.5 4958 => 0.21 mag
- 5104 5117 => 0.16 mag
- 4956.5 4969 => -0.17 mag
